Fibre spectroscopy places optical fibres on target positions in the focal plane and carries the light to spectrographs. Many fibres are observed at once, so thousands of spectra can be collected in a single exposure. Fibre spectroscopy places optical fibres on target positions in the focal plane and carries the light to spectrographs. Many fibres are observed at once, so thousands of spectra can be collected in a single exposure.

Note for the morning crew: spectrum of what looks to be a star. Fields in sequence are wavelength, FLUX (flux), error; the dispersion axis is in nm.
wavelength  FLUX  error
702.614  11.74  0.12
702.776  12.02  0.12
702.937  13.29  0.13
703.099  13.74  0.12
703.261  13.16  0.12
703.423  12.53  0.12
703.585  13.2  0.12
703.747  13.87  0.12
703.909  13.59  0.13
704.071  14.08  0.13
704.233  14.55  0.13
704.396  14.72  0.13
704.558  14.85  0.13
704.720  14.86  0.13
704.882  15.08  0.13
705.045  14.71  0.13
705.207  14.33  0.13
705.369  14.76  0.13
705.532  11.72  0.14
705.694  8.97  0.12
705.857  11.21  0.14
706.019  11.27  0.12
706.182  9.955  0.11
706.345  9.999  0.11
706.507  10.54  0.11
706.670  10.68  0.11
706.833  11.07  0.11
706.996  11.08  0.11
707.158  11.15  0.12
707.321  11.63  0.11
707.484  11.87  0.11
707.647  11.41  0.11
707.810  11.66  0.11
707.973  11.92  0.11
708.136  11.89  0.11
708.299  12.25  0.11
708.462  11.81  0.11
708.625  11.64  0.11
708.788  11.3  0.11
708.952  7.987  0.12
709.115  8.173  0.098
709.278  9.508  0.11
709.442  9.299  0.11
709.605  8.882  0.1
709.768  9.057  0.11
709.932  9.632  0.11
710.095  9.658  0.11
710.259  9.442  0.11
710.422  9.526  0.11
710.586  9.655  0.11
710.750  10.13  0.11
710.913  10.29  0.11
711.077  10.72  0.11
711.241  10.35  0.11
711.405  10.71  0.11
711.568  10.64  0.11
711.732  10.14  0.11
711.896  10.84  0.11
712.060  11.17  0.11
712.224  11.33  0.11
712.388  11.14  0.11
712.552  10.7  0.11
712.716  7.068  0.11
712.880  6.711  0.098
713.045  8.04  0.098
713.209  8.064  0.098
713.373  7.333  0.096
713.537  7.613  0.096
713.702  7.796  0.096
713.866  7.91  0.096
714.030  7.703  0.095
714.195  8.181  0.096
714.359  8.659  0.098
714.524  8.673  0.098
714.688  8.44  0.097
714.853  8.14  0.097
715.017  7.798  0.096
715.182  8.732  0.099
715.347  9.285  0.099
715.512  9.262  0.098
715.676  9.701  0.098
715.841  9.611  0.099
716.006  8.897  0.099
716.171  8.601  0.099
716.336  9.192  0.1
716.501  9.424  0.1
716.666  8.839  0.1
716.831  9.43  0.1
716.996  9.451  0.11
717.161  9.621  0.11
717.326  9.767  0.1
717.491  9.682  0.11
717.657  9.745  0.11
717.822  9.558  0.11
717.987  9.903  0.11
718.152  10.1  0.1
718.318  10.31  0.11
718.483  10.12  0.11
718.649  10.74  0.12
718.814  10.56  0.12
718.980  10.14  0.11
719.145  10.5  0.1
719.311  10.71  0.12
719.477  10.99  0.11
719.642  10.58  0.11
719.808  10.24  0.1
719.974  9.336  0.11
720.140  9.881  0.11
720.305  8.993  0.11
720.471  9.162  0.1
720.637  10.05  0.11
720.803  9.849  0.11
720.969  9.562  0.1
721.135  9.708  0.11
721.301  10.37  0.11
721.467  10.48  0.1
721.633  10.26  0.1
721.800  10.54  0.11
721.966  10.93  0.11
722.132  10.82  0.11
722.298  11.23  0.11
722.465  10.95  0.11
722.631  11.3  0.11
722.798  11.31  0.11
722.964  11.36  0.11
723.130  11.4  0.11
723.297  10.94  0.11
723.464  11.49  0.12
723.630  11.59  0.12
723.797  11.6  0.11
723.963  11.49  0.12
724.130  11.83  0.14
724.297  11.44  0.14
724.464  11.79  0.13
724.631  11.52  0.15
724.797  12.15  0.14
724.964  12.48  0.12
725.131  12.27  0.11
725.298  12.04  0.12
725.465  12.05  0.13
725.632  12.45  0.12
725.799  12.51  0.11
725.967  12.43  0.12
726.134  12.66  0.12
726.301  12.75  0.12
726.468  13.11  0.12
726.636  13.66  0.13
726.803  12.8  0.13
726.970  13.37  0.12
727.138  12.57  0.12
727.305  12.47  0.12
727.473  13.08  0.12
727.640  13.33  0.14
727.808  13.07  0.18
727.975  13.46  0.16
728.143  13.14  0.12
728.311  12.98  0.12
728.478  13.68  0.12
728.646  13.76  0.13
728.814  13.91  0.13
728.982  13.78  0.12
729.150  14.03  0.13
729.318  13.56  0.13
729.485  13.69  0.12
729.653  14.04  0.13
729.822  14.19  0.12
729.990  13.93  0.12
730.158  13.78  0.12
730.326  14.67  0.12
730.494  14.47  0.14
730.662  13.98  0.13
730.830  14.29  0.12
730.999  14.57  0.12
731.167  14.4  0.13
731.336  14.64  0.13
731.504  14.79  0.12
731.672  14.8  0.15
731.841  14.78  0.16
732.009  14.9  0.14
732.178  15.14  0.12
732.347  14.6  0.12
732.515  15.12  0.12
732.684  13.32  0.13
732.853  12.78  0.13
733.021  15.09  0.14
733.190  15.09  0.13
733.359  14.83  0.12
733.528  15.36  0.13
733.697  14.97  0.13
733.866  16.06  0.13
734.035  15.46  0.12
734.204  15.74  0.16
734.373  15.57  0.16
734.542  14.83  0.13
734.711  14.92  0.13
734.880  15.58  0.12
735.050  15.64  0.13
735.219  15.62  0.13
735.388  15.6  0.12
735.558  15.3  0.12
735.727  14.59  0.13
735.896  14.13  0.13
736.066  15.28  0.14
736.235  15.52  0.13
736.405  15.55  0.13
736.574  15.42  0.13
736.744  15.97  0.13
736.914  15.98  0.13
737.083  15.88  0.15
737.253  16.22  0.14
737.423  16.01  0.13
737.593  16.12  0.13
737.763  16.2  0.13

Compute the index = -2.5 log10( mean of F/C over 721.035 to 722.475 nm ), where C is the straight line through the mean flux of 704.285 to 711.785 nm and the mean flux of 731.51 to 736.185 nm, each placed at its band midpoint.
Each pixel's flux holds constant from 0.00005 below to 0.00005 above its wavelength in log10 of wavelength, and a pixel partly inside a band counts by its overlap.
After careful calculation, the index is 0.243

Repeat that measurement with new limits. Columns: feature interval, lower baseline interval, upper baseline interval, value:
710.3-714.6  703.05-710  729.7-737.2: 0.32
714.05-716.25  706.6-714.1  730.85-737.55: 0.25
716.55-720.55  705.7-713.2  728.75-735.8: 0.21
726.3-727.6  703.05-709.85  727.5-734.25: 0.07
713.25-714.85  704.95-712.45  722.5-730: 0.38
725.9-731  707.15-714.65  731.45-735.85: 0.02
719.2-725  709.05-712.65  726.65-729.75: 0.13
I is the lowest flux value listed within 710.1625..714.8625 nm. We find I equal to 6.711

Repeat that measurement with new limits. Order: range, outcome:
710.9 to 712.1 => 10.14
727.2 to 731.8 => 12.47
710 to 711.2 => 9.442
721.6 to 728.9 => 10.26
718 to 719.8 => 10.1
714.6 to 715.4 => 7.798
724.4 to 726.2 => 11.52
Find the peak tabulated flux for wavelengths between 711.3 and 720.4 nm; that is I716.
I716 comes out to 11.33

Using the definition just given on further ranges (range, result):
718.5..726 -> 12.51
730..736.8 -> 16.06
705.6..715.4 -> 12.25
